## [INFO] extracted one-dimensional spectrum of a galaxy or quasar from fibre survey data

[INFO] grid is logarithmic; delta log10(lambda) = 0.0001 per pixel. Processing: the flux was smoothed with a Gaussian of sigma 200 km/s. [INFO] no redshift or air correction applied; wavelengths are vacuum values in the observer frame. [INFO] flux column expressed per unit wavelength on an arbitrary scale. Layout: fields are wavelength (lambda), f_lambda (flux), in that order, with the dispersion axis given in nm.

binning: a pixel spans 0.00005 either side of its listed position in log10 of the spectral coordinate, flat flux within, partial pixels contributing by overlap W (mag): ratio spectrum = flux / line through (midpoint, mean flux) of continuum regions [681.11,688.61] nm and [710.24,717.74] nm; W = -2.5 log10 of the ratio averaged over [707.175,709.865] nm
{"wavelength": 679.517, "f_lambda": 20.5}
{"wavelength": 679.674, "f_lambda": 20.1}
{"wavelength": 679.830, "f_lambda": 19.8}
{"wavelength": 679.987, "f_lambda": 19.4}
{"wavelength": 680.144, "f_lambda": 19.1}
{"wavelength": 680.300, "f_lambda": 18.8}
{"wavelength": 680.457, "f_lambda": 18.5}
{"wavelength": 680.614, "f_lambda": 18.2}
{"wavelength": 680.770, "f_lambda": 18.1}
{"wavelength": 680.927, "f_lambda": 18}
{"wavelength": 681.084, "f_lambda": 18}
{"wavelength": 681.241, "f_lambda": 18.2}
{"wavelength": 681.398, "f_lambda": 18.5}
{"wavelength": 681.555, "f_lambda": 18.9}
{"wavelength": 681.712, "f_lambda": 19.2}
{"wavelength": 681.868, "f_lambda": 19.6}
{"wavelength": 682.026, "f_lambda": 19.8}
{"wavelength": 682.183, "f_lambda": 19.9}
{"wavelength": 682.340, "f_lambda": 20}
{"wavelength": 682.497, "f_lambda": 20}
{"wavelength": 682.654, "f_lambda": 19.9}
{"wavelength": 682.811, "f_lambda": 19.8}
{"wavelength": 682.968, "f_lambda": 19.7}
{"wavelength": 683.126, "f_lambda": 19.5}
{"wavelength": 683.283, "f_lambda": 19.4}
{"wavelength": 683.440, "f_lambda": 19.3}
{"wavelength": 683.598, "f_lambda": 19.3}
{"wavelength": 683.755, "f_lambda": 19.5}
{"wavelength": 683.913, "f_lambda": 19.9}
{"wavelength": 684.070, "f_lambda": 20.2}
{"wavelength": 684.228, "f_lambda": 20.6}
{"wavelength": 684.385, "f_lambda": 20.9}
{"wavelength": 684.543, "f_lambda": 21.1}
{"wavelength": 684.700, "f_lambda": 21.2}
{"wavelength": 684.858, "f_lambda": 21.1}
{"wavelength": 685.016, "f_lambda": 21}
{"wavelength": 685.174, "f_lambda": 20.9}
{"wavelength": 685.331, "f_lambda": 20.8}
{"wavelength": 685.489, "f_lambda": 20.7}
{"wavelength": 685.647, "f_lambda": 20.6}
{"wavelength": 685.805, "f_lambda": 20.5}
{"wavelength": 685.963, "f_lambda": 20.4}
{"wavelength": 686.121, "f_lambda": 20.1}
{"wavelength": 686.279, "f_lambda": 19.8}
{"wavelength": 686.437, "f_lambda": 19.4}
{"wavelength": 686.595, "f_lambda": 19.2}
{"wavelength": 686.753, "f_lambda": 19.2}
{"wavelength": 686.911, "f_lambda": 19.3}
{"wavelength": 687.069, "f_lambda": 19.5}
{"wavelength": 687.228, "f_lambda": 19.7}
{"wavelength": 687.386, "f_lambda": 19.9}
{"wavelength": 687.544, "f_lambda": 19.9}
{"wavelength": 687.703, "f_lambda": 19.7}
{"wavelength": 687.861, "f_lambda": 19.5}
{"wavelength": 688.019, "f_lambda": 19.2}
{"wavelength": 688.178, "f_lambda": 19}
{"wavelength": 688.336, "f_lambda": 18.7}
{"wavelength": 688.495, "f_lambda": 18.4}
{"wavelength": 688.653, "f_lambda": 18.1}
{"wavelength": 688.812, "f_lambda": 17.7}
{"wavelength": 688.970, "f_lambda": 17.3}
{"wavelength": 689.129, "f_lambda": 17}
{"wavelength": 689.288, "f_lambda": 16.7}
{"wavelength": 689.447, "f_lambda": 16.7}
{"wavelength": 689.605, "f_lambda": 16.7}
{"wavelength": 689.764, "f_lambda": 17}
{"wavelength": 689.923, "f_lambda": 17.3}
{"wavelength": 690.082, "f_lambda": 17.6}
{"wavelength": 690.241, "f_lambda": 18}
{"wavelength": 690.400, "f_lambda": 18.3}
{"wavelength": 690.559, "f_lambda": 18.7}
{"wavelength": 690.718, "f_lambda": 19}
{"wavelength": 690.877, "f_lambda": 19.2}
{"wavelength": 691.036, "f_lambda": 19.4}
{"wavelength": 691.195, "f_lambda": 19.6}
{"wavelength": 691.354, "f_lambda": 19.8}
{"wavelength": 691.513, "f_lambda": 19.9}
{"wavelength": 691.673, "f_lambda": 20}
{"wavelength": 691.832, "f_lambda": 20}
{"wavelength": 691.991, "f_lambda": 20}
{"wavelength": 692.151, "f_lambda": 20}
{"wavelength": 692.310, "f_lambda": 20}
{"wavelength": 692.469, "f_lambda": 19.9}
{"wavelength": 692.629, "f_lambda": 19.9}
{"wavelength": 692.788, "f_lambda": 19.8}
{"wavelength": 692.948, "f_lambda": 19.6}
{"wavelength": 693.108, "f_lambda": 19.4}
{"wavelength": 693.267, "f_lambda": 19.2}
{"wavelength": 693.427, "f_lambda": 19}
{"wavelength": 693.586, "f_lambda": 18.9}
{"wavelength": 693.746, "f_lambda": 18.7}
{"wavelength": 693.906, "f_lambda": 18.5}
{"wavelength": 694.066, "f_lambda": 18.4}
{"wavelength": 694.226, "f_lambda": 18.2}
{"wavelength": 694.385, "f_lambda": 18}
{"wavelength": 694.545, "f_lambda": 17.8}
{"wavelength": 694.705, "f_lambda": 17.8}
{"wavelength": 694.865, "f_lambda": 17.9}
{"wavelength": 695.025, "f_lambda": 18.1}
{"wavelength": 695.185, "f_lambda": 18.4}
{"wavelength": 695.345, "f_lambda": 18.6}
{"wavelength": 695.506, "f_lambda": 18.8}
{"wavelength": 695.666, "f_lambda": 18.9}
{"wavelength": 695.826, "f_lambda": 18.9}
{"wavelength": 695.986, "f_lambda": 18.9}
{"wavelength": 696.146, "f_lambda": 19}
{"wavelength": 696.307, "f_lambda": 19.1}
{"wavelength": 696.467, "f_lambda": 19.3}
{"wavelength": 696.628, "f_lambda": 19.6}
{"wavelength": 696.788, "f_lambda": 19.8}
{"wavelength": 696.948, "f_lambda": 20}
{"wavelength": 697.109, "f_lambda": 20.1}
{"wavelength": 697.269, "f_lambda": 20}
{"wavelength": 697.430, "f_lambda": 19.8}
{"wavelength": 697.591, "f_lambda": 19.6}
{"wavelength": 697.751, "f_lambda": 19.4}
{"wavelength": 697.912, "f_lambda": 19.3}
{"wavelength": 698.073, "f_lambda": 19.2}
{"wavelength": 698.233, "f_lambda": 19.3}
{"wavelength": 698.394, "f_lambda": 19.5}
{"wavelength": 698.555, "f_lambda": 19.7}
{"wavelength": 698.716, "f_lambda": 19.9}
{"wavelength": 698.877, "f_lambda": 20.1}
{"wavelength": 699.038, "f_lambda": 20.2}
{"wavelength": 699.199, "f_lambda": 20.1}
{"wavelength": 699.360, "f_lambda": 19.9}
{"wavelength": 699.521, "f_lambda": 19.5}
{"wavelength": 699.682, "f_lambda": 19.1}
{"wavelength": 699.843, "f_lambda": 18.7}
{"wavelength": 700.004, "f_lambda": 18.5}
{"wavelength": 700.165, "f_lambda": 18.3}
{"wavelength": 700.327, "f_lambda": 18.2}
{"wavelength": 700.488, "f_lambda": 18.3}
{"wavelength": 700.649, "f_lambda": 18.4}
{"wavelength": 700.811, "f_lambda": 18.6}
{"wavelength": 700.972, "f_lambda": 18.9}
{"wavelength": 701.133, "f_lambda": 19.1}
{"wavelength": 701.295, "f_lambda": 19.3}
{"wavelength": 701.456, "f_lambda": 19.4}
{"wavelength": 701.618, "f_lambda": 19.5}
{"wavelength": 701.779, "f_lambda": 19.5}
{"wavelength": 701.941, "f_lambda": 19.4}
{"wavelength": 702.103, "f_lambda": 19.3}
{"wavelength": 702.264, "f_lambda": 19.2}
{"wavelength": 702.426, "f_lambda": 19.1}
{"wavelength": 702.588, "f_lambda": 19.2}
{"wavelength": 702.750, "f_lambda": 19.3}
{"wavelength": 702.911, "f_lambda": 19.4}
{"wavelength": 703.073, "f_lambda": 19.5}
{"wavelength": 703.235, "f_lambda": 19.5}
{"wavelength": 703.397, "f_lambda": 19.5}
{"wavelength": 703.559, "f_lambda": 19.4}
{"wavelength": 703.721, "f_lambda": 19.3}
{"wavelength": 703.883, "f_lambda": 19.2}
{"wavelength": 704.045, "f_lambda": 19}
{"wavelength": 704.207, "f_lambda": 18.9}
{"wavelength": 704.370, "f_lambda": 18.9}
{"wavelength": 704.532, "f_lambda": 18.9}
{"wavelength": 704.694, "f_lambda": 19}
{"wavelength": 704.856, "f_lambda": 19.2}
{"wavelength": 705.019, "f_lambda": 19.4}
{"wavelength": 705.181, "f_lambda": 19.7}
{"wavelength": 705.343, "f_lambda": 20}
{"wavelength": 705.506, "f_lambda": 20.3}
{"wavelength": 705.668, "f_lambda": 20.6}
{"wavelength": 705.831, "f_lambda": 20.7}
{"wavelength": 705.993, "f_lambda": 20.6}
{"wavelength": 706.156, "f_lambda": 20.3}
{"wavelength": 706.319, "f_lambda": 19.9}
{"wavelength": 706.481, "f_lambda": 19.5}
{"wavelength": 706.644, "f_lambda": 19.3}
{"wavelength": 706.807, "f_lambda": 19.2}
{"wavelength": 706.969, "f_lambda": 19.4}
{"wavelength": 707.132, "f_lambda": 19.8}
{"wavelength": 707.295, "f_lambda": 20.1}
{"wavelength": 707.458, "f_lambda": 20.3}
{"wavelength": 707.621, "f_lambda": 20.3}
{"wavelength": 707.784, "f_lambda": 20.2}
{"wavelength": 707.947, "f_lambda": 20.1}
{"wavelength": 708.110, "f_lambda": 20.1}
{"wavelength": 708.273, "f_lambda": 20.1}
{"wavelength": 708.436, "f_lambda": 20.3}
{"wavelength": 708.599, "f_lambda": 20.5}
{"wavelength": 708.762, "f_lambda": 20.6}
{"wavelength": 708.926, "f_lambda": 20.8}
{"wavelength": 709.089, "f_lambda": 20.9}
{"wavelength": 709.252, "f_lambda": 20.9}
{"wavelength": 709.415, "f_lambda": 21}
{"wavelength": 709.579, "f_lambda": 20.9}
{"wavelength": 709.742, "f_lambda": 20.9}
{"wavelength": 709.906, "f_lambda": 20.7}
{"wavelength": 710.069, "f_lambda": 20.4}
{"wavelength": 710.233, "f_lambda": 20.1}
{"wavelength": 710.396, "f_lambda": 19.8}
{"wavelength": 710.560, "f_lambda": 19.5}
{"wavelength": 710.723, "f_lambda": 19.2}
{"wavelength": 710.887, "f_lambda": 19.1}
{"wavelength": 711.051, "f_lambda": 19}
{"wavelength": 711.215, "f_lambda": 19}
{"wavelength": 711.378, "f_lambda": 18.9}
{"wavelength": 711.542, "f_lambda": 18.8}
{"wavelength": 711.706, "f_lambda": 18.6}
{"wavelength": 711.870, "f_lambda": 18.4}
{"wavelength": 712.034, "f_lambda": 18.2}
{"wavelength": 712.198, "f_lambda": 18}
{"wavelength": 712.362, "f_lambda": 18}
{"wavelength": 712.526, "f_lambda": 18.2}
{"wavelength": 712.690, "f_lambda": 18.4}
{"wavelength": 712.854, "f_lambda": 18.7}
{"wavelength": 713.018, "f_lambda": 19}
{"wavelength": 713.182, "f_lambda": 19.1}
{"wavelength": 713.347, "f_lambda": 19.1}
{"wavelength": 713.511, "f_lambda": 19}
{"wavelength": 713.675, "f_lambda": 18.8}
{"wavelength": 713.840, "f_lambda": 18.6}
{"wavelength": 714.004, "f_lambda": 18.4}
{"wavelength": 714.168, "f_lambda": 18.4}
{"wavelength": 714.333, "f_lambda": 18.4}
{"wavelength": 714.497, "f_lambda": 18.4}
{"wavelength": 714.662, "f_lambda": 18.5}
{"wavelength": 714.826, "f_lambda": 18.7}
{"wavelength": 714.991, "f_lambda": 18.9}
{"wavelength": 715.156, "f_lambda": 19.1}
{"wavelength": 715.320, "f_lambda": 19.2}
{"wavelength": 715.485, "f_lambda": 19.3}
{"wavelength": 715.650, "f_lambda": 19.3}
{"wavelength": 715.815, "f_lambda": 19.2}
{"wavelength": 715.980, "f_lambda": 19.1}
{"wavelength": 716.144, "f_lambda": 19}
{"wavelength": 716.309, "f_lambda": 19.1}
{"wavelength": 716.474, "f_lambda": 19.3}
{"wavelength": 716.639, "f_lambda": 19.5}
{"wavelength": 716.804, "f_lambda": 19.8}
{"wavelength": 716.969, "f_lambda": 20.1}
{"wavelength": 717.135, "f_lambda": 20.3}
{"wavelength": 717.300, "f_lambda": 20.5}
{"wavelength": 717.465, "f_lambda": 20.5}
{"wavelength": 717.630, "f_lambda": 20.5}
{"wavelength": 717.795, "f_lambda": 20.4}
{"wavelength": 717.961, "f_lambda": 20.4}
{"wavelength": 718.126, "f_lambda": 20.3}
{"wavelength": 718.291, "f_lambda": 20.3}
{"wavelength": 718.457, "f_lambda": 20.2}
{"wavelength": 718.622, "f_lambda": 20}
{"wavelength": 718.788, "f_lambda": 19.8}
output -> -0.07 mag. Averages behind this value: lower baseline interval 19.8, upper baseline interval 19.1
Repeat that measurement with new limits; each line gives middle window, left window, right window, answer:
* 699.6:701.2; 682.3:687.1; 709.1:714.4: 0.05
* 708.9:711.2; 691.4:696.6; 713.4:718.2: -0.05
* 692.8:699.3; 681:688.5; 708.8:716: 0.02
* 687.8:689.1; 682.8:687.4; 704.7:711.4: 0.09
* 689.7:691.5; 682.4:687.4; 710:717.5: 0.07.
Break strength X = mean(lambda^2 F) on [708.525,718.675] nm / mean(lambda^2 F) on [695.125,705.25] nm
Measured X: 1.05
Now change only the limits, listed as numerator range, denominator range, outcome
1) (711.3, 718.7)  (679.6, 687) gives 1.07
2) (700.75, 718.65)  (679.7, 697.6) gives 1.08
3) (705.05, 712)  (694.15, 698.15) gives 1.09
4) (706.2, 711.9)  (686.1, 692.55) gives 1.12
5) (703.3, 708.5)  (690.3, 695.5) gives 1.08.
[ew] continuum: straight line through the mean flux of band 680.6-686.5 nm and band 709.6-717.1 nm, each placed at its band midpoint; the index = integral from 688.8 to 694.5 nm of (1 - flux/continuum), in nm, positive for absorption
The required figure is 0.26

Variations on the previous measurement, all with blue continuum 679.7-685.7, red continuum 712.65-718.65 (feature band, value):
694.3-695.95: 0.102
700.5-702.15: 0.033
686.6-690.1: 0.217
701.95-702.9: 0.011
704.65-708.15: -0.086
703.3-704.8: 0.026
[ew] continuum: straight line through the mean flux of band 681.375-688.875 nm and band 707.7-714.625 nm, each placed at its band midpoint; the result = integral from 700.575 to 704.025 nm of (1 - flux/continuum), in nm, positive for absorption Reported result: 0.05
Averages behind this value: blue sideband 19.8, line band 19.2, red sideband 19.4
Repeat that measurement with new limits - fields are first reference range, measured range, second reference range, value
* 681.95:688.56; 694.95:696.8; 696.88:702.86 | 0.05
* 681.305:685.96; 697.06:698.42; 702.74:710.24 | 0.03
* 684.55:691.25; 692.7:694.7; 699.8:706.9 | 0.04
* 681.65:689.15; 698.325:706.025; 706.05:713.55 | 0.12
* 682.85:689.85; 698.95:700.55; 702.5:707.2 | 0.03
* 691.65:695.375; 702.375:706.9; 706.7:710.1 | 0.11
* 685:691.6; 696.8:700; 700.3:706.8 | -0.06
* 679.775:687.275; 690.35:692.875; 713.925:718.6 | 0.00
